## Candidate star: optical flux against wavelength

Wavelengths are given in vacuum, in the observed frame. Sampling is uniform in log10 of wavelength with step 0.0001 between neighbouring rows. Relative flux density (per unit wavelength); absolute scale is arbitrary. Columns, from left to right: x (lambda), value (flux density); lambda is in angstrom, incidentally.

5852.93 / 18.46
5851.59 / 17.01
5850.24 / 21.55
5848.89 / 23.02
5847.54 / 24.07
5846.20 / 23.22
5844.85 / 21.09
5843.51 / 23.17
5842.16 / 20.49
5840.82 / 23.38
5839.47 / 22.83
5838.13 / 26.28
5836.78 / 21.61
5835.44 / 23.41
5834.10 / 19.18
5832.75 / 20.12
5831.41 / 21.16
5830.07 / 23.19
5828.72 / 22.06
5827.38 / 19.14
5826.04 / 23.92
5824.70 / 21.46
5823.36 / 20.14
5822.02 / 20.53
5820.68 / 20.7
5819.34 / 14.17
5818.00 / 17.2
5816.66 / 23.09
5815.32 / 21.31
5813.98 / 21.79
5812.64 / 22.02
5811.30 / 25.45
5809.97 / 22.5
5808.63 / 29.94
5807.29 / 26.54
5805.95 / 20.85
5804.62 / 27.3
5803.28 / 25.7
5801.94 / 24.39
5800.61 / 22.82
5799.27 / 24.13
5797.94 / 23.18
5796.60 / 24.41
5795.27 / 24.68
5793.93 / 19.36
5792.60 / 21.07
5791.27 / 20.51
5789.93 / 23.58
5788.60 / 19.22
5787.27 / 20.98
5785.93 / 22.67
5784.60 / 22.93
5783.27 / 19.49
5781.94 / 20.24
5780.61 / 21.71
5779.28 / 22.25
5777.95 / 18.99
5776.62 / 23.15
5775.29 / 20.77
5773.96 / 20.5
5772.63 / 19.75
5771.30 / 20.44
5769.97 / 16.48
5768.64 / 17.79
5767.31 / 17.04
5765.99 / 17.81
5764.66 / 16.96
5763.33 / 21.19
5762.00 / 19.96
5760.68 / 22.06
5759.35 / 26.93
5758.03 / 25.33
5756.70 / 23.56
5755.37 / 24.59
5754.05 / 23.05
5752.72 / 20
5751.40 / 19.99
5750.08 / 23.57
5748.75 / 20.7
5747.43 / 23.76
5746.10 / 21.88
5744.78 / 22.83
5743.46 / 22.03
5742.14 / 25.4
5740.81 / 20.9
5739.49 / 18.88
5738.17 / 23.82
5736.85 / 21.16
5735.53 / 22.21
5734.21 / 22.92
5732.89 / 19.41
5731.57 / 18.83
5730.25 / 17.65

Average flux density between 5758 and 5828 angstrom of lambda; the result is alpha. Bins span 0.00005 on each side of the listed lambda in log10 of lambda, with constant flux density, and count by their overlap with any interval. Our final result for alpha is 21.6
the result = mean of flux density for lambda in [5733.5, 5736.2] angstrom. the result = 22.5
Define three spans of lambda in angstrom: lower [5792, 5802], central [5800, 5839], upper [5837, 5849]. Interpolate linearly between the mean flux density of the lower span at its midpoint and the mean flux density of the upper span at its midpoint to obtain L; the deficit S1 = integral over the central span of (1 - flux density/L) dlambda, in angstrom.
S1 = 1.1 angstrom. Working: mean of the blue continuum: 22.9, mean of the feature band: 22.3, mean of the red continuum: 23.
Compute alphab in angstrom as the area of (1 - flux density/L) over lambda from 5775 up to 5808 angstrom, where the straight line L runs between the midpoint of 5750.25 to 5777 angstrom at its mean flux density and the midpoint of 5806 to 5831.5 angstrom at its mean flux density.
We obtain -1.6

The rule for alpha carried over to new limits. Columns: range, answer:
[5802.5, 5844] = 22.3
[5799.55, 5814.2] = 24.6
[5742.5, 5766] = 22.2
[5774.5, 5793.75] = 21.2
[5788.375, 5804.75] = 23.1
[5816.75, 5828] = 19.8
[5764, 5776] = 18.6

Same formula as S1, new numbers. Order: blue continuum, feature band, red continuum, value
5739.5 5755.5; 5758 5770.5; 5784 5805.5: 1.39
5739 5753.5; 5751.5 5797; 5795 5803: 3.66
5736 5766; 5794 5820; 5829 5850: -1.01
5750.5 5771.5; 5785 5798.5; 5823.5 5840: -0.40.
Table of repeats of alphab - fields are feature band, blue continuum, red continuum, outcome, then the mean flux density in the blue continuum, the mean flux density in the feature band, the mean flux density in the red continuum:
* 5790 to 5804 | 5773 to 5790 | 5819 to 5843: -1.2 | 21.2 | 23.1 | 21.4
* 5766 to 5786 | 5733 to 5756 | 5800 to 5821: 2.1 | 22.2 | 20.1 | 22.9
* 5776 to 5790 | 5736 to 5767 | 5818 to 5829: -0.1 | 22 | 21.3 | 20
